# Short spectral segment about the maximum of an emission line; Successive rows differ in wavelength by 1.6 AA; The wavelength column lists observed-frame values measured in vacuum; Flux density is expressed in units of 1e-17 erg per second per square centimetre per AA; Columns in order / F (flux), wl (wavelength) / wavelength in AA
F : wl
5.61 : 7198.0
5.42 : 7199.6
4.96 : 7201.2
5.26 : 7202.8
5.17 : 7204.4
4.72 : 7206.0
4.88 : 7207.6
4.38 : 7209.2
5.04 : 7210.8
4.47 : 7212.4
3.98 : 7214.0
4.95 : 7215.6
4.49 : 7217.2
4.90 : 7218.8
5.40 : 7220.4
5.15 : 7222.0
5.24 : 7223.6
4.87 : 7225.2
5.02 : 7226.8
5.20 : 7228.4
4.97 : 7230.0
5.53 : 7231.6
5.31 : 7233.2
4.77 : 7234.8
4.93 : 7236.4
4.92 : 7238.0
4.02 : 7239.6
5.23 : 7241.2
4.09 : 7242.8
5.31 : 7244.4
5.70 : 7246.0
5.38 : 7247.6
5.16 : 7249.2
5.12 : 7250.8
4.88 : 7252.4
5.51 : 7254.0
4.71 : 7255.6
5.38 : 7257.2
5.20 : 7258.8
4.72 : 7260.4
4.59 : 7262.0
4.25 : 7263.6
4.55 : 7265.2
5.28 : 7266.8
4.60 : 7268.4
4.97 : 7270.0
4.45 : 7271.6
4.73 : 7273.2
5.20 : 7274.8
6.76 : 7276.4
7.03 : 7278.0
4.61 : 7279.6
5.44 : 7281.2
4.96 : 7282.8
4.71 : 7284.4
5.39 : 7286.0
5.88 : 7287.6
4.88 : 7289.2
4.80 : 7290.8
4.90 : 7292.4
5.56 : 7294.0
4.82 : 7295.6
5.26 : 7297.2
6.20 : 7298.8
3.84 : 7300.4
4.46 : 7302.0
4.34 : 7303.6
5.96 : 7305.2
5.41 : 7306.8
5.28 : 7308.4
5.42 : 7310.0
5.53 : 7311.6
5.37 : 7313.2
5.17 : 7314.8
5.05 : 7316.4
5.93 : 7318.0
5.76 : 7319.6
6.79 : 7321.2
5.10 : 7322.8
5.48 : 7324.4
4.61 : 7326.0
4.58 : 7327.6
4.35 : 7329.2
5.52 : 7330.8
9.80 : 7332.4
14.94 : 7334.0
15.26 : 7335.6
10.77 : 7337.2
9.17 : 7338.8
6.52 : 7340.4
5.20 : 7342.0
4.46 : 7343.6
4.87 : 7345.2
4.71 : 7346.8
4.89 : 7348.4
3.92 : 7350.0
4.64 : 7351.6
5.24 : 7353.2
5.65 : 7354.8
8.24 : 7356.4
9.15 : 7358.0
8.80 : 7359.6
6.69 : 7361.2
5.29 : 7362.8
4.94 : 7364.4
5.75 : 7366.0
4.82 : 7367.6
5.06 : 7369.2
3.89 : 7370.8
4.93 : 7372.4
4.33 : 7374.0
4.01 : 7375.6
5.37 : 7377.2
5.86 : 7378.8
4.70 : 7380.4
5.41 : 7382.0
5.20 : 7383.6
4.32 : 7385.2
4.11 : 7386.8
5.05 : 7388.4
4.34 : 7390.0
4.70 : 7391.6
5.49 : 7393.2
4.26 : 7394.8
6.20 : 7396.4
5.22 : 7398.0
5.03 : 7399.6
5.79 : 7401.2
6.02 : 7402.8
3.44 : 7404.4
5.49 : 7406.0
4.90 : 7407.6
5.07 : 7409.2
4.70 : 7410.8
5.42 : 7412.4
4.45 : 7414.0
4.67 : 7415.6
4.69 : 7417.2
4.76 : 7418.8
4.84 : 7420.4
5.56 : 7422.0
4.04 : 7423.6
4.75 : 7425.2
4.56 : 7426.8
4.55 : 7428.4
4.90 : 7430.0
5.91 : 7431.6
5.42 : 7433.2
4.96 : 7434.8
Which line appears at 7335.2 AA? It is Halpha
